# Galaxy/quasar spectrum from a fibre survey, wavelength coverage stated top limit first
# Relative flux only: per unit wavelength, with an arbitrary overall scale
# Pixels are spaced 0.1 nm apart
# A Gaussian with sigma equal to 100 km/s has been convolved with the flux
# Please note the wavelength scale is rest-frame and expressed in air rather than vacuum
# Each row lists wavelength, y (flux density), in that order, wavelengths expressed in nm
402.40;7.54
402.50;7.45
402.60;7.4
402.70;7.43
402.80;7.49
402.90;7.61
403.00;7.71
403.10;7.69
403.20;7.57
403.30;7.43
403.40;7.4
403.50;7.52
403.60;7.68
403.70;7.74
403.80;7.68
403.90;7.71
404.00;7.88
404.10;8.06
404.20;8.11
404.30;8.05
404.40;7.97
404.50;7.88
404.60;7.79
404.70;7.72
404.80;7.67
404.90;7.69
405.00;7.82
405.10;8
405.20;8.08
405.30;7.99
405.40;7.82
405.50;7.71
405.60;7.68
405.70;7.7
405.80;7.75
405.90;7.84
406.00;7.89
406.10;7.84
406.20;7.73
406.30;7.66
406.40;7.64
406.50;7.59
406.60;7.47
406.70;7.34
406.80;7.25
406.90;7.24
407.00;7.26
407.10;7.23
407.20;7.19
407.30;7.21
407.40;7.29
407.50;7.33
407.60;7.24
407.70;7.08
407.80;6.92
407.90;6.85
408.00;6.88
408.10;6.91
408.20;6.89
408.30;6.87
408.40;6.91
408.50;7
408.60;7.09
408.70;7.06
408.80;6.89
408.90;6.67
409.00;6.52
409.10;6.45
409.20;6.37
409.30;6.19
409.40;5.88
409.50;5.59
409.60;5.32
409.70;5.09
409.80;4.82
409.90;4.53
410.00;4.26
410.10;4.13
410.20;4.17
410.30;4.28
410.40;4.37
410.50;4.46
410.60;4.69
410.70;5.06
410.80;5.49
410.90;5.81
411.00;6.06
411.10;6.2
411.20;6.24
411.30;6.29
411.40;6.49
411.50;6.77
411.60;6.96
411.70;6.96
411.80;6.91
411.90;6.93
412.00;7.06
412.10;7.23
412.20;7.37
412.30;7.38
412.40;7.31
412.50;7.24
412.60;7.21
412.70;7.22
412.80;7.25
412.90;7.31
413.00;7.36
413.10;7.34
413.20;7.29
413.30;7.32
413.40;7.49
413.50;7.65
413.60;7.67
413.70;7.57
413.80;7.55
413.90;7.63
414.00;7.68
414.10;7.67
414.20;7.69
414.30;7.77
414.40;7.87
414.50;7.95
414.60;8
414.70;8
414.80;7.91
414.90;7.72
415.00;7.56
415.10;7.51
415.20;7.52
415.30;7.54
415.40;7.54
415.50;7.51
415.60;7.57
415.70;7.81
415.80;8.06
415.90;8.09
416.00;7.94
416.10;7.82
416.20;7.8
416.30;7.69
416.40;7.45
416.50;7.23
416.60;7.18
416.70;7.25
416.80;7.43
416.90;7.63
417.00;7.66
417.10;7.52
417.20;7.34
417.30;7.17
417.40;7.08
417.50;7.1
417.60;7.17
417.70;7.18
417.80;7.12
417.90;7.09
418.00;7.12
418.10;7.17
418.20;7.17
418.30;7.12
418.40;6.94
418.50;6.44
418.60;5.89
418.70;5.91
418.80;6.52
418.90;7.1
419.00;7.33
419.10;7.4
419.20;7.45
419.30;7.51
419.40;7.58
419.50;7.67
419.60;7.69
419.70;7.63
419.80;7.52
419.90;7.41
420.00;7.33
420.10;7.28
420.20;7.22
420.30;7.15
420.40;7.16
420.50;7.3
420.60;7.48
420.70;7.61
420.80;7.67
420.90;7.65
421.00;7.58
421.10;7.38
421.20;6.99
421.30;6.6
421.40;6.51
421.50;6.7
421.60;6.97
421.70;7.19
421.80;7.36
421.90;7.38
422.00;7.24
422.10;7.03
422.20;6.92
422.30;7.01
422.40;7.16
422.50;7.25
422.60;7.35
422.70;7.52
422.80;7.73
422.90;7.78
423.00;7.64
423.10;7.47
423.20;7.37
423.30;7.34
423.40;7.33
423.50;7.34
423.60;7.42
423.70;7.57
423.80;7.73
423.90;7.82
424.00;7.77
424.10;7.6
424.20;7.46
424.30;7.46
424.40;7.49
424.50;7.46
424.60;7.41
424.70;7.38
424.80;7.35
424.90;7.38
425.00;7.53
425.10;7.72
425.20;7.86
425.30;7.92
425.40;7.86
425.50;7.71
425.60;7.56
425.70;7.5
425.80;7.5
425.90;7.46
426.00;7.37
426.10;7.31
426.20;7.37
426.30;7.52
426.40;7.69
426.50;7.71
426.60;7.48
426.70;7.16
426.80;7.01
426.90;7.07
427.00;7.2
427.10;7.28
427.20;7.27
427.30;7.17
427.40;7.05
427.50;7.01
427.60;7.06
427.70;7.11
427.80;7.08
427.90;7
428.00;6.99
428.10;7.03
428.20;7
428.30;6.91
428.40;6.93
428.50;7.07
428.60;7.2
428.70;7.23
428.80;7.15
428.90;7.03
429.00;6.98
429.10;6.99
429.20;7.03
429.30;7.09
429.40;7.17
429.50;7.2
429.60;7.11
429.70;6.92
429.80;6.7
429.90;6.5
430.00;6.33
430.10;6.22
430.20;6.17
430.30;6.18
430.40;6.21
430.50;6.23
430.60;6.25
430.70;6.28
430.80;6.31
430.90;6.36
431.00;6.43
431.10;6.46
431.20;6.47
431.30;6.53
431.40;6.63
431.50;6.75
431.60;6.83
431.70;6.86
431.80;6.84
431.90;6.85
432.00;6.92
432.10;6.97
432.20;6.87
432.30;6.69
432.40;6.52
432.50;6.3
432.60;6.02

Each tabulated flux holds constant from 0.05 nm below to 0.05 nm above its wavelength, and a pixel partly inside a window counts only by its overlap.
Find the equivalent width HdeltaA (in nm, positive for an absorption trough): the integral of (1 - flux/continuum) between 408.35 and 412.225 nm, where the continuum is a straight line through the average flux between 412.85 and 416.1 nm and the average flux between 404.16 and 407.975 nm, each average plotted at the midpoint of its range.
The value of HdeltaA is 0.85 nm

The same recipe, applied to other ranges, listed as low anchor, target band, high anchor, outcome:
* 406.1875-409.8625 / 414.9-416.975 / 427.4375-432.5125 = -0.25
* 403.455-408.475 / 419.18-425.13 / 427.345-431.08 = -0.31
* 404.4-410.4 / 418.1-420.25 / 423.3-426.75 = 0.05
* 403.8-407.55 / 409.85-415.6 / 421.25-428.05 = 0.56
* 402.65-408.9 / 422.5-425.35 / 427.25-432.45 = -0.24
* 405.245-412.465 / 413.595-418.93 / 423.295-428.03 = -0.35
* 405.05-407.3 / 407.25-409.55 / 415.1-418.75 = 0.24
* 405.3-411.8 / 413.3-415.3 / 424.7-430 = -0.28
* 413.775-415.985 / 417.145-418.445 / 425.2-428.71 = 0.08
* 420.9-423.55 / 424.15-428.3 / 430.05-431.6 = -0.31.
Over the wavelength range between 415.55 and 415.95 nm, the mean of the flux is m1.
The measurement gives 7.88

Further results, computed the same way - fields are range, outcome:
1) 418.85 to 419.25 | 7.32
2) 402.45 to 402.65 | 7.43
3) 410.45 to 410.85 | 4.93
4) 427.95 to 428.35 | 6.98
